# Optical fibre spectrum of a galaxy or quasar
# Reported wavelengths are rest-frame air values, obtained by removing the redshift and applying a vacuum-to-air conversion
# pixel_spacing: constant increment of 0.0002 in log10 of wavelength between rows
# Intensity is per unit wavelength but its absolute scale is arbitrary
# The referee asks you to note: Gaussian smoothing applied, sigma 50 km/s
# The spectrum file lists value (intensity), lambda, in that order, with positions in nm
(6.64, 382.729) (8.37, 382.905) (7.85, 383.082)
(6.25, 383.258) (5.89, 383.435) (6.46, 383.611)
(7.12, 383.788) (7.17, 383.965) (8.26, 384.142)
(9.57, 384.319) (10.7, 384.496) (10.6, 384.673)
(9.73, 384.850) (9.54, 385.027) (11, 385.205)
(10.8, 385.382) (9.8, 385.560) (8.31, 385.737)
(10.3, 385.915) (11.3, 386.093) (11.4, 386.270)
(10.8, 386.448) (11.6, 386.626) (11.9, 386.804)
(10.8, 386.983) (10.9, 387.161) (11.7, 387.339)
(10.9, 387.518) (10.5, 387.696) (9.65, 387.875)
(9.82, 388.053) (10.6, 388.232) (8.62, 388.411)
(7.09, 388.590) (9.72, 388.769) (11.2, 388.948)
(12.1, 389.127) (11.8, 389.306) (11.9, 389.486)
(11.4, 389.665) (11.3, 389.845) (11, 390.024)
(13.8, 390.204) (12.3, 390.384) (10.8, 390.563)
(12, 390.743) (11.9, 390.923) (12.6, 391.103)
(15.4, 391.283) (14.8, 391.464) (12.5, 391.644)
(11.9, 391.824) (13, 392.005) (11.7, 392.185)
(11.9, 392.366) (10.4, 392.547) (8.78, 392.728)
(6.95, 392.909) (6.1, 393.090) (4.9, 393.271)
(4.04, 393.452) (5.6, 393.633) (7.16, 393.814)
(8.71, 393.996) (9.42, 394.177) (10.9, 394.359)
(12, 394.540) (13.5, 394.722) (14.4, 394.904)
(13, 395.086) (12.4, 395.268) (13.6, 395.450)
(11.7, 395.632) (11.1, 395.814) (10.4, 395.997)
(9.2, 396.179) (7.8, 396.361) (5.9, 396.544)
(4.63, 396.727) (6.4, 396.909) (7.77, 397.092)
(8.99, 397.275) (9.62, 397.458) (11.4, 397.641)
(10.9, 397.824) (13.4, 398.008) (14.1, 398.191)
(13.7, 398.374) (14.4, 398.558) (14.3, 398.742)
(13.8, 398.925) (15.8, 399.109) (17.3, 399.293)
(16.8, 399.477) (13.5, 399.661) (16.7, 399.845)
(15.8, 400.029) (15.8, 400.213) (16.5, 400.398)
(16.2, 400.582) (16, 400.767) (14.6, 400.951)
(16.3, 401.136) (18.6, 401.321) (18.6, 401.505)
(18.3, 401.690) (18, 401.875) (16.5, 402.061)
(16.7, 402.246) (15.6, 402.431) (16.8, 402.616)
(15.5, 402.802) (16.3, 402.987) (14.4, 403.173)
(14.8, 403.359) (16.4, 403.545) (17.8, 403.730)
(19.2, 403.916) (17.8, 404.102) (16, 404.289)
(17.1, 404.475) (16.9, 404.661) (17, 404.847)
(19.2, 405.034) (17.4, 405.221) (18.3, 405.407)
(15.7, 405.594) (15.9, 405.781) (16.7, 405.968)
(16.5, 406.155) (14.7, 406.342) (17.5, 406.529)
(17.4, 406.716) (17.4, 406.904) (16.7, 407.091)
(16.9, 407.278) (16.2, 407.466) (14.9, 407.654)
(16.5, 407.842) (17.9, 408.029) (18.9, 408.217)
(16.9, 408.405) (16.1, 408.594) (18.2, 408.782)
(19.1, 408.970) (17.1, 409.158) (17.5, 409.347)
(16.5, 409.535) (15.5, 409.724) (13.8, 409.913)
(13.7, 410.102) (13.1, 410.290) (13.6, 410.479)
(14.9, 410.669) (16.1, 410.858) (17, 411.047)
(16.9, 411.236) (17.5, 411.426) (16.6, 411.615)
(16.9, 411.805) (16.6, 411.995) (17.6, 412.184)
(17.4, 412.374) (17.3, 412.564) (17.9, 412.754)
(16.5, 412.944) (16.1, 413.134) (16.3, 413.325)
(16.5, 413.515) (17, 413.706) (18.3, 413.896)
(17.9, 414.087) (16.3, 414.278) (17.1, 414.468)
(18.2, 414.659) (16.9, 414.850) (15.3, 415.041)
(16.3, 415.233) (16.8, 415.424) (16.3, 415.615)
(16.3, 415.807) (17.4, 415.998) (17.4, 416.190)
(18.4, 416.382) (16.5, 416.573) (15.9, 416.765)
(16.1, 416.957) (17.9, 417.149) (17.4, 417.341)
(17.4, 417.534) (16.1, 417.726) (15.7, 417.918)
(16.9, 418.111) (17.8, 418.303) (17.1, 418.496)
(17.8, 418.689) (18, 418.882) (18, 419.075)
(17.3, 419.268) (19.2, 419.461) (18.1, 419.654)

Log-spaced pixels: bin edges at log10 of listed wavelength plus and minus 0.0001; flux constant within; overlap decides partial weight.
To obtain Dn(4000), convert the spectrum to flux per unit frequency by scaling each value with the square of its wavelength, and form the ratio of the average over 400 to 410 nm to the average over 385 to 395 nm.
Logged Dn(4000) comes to 1.70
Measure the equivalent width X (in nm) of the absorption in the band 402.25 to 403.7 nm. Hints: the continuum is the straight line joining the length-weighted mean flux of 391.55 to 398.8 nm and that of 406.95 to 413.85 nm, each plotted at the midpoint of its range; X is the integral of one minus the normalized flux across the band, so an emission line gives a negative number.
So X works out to -0.259 nm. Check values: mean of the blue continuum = 10.2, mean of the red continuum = 16.5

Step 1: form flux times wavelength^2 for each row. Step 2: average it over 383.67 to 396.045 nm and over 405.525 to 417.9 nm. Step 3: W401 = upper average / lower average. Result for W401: 1.8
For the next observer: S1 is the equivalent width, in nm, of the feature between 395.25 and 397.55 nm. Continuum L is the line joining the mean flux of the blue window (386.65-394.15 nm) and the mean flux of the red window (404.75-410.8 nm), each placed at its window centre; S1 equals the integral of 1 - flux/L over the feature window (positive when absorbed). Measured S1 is 0.629 nm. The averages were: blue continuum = 10.5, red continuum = 16.5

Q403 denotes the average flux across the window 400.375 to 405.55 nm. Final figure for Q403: 16.9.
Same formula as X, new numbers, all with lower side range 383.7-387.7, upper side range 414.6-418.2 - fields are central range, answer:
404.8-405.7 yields -0.196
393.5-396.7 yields 0.528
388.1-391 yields -0.009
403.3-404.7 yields -0.291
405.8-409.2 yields -0.474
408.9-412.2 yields -0.112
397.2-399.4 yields -0.047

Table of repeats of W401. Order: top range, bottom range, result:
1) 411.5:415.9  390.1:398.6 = 1.76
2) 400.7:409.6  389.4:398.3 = 1.70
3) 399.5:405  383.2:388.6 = 1.85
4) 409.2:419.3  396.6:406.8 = 1.16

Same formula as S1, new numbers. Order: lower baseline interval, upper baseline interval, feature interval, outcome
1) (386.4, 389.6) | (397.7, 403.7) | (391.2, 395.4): 0.76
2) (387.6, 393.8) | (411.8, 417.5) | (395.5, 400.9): 0.07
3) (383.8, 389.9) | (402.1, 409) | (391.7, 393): 0.16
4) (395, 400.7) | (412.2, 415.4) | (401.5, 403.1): -0.37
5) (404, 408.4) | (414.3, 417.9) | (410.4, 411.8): 0.06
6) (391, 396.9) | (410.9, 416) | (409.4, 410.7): 0.10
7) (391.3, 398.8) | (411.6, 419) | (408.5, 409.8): -0.19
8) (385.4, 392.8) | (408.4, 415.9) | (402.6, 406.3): -0.50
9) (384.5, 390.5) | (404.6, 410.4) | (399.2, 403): -0.45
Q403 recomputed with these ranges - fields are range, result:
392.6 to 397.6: 9.11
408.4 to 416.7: 16.6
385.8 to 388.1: 10.9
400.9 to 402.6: 17.1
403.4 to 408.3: 17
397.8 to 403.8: 15.8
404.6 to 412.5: 16.6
